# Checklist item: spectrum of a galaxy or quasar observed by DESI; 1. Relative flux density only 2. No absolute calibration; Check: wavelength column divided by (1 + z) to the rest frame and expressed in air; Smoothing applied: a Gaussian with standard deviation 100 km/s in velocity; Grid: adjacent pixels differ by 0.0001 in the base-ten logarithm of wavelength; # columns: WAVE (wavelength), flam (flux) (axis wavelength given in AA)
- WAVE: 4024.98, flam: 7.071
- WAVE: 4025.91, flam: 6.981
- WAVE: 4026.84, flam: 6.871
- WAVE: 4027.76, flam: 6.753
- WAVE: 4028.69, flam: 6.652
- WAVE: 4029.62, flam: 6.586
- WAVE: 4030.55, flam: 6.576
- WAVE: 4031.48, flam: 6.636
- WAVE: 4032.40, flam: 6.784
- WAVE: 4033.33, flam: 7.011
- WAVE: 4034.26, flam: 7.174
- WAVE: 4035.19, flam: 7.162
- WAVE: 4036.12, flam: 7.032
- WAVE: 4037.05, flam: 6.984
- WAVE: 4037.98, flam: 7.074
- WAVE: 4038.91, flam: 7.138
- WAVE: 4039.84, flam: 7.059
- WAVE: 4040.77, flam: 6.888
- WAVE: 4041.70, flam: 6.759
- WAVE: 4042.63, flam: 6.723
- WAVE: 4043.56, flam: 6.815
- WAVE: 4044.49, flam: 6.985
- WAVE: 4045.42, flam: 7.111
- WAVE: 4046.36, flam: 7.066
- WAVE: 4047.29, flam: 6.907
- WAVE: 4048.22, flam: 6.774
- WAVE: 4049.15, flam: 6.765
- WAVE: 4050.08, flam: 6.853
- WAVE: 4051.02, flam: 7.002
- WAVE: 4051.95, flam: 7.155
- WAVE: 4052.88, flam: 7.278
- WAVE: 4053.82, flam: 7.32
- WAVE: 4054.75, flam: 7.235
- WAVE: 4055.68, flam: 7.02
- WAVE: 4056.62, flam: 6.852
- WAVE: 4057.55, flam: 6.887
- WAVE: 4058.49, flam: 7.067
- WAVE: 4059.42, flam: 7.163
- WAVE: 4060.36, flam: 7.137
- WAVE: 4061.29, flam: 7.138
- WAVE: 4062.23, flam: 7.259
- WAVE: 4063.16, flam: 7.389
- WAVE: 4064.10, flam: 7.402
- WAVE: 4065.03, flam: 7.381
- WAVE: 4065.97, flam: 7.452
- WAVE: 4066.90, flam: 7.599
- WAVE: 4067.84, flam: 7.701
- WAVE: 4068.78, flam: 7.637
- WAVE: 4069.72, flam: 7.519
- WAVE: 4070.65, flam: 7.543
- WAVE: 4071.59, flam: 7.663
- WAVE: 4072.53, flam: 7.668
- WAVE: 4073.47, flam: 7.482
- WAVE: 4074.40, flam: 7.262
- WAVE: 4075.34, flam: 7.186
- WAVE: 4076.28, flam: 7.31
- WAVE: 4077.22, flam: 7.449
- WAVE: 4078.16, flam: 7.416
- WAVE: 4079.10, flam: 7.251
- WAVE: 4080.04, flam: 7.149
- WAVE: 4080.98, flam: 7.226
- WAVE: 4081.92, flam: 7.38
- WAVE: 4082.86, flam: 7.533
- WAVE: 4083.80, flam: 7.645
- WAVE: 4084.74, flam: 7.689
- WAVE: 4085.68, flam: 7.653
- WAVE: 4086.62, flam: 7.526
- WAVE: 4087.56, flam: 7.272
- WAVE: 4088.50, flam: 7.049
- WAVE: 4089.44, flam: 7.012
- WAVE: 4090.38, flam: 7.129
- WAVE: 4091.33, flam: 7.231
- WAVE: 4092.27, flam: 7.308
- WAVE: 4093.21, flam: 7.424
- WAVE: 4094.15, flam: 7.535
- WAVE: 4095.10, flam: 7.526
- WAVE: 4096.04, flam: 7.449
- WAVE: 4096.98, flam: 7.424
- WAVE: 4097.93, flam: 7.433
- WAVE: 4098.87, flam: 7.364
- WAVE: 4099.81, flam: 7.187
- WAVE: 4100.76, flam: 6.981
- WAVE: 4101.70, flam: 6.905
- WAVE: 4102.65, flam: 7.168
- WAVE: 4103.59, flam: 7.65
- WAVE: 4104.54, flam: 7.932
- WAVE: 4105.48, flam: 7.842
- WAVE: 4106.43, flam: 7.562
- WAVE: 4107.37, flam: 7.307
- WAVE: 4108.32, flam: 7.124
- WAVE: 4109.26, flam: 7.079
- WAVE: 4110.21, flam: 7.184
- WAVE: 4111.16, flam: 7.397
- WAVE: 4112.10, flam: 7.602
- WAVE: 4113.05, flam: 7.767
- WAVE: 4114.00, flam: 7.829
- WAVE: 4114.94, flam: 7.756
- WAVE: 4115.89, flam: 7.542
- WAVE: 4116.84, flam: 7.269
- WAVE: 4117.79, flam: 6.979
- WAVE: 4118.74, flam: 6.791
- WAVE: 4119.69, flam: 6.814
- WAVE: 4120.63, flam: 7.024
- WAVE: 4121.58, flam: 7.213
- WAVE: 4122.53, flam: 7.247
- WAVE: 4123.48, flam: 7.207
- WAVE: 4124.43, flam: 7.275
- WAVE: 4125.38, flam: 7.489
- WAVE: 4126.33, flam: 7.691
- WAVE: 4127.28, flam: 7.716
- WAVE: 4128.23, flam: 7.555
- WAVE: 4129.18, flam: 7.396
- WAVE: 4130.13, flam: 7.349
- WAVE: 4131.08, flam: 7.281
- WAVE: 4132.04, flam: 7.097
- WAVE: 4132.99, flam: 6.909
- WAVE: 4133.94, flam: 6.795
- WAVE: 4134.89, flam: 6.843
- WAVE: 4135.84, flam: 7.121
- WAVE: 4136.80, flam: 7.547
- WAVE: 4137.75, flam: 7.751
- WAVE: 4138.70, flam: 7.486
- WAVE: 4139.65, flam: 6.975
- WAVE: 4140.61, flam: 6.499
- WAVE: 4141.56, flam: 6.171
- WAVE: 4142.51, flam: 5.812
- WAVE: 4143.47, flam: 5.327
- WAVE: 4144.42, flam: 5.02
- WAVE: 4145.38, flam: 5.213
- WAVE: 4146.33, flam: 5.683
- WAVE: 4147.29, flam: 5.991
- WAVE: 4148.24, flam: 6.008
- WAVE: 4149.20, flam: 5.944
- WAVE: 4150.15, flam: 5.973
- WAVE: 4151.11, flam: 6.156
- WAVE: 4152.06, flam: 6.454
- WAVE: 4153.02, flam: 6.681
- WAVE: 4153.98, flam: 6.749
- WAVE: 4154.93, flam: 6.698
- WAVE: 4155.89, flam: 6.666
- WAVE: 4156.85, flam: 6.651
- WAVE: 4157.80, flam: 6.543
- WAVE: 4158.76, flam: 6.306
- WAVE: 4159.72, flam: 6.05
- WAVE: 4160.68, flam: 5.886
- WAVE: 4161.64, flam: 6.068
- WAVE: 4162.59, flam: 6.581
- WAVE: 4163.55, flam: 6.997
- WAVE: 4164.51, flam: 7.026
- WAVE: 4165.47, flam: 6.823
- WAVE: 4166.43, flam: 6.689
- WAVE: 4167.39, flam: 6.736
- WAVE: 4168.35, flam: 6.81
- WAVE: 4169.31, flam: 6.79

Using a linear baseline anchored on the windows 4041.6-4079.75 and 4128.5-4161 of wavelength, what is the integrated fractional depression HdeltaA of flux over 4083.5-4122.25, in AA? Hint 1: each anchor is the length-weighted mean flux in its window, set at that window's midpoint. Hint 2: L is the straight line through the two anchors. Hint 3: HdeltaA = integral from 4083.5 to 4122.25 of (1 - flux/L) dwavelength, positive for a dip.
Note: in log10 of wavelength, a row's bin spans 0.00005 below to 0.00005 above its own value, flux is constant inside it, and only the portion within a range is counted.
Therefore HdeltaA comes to -2.79 AA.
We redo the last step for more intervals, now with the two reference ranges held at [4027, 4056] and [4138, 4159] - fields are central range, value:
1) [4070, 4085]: -1.60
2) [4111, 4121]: -1.37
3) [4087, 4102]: -1.53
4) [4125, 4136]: -1.57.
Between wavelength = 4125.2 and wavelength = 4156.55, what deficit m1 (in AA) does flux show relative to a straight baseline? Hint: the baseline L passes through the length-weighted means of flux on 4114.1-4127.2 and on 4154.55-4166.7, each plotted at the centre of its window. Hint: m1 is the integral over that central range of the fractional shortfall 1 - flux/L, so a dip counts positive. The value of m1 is 1.1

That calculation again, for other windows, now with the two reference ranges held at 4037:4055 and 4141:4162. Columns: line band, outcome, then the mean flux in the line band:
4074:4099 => -2.7 AA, 7.36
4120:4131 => -1.8 AA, 7.37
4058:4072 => -1.2 AA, 7.4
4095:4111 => -2.1 AA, 7.36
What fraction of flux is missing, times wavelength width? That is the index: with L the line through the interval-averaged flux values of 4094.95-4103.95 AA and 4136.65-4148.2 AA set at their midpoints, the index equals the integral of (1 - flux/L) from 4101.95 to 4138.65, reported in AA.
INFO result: -3.0 AA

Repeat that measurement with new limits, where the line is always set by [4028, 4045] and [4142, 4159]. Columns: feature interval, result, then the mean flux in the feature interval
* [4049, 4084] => -3.3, 7.3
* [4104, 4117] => -2.3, 7.52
